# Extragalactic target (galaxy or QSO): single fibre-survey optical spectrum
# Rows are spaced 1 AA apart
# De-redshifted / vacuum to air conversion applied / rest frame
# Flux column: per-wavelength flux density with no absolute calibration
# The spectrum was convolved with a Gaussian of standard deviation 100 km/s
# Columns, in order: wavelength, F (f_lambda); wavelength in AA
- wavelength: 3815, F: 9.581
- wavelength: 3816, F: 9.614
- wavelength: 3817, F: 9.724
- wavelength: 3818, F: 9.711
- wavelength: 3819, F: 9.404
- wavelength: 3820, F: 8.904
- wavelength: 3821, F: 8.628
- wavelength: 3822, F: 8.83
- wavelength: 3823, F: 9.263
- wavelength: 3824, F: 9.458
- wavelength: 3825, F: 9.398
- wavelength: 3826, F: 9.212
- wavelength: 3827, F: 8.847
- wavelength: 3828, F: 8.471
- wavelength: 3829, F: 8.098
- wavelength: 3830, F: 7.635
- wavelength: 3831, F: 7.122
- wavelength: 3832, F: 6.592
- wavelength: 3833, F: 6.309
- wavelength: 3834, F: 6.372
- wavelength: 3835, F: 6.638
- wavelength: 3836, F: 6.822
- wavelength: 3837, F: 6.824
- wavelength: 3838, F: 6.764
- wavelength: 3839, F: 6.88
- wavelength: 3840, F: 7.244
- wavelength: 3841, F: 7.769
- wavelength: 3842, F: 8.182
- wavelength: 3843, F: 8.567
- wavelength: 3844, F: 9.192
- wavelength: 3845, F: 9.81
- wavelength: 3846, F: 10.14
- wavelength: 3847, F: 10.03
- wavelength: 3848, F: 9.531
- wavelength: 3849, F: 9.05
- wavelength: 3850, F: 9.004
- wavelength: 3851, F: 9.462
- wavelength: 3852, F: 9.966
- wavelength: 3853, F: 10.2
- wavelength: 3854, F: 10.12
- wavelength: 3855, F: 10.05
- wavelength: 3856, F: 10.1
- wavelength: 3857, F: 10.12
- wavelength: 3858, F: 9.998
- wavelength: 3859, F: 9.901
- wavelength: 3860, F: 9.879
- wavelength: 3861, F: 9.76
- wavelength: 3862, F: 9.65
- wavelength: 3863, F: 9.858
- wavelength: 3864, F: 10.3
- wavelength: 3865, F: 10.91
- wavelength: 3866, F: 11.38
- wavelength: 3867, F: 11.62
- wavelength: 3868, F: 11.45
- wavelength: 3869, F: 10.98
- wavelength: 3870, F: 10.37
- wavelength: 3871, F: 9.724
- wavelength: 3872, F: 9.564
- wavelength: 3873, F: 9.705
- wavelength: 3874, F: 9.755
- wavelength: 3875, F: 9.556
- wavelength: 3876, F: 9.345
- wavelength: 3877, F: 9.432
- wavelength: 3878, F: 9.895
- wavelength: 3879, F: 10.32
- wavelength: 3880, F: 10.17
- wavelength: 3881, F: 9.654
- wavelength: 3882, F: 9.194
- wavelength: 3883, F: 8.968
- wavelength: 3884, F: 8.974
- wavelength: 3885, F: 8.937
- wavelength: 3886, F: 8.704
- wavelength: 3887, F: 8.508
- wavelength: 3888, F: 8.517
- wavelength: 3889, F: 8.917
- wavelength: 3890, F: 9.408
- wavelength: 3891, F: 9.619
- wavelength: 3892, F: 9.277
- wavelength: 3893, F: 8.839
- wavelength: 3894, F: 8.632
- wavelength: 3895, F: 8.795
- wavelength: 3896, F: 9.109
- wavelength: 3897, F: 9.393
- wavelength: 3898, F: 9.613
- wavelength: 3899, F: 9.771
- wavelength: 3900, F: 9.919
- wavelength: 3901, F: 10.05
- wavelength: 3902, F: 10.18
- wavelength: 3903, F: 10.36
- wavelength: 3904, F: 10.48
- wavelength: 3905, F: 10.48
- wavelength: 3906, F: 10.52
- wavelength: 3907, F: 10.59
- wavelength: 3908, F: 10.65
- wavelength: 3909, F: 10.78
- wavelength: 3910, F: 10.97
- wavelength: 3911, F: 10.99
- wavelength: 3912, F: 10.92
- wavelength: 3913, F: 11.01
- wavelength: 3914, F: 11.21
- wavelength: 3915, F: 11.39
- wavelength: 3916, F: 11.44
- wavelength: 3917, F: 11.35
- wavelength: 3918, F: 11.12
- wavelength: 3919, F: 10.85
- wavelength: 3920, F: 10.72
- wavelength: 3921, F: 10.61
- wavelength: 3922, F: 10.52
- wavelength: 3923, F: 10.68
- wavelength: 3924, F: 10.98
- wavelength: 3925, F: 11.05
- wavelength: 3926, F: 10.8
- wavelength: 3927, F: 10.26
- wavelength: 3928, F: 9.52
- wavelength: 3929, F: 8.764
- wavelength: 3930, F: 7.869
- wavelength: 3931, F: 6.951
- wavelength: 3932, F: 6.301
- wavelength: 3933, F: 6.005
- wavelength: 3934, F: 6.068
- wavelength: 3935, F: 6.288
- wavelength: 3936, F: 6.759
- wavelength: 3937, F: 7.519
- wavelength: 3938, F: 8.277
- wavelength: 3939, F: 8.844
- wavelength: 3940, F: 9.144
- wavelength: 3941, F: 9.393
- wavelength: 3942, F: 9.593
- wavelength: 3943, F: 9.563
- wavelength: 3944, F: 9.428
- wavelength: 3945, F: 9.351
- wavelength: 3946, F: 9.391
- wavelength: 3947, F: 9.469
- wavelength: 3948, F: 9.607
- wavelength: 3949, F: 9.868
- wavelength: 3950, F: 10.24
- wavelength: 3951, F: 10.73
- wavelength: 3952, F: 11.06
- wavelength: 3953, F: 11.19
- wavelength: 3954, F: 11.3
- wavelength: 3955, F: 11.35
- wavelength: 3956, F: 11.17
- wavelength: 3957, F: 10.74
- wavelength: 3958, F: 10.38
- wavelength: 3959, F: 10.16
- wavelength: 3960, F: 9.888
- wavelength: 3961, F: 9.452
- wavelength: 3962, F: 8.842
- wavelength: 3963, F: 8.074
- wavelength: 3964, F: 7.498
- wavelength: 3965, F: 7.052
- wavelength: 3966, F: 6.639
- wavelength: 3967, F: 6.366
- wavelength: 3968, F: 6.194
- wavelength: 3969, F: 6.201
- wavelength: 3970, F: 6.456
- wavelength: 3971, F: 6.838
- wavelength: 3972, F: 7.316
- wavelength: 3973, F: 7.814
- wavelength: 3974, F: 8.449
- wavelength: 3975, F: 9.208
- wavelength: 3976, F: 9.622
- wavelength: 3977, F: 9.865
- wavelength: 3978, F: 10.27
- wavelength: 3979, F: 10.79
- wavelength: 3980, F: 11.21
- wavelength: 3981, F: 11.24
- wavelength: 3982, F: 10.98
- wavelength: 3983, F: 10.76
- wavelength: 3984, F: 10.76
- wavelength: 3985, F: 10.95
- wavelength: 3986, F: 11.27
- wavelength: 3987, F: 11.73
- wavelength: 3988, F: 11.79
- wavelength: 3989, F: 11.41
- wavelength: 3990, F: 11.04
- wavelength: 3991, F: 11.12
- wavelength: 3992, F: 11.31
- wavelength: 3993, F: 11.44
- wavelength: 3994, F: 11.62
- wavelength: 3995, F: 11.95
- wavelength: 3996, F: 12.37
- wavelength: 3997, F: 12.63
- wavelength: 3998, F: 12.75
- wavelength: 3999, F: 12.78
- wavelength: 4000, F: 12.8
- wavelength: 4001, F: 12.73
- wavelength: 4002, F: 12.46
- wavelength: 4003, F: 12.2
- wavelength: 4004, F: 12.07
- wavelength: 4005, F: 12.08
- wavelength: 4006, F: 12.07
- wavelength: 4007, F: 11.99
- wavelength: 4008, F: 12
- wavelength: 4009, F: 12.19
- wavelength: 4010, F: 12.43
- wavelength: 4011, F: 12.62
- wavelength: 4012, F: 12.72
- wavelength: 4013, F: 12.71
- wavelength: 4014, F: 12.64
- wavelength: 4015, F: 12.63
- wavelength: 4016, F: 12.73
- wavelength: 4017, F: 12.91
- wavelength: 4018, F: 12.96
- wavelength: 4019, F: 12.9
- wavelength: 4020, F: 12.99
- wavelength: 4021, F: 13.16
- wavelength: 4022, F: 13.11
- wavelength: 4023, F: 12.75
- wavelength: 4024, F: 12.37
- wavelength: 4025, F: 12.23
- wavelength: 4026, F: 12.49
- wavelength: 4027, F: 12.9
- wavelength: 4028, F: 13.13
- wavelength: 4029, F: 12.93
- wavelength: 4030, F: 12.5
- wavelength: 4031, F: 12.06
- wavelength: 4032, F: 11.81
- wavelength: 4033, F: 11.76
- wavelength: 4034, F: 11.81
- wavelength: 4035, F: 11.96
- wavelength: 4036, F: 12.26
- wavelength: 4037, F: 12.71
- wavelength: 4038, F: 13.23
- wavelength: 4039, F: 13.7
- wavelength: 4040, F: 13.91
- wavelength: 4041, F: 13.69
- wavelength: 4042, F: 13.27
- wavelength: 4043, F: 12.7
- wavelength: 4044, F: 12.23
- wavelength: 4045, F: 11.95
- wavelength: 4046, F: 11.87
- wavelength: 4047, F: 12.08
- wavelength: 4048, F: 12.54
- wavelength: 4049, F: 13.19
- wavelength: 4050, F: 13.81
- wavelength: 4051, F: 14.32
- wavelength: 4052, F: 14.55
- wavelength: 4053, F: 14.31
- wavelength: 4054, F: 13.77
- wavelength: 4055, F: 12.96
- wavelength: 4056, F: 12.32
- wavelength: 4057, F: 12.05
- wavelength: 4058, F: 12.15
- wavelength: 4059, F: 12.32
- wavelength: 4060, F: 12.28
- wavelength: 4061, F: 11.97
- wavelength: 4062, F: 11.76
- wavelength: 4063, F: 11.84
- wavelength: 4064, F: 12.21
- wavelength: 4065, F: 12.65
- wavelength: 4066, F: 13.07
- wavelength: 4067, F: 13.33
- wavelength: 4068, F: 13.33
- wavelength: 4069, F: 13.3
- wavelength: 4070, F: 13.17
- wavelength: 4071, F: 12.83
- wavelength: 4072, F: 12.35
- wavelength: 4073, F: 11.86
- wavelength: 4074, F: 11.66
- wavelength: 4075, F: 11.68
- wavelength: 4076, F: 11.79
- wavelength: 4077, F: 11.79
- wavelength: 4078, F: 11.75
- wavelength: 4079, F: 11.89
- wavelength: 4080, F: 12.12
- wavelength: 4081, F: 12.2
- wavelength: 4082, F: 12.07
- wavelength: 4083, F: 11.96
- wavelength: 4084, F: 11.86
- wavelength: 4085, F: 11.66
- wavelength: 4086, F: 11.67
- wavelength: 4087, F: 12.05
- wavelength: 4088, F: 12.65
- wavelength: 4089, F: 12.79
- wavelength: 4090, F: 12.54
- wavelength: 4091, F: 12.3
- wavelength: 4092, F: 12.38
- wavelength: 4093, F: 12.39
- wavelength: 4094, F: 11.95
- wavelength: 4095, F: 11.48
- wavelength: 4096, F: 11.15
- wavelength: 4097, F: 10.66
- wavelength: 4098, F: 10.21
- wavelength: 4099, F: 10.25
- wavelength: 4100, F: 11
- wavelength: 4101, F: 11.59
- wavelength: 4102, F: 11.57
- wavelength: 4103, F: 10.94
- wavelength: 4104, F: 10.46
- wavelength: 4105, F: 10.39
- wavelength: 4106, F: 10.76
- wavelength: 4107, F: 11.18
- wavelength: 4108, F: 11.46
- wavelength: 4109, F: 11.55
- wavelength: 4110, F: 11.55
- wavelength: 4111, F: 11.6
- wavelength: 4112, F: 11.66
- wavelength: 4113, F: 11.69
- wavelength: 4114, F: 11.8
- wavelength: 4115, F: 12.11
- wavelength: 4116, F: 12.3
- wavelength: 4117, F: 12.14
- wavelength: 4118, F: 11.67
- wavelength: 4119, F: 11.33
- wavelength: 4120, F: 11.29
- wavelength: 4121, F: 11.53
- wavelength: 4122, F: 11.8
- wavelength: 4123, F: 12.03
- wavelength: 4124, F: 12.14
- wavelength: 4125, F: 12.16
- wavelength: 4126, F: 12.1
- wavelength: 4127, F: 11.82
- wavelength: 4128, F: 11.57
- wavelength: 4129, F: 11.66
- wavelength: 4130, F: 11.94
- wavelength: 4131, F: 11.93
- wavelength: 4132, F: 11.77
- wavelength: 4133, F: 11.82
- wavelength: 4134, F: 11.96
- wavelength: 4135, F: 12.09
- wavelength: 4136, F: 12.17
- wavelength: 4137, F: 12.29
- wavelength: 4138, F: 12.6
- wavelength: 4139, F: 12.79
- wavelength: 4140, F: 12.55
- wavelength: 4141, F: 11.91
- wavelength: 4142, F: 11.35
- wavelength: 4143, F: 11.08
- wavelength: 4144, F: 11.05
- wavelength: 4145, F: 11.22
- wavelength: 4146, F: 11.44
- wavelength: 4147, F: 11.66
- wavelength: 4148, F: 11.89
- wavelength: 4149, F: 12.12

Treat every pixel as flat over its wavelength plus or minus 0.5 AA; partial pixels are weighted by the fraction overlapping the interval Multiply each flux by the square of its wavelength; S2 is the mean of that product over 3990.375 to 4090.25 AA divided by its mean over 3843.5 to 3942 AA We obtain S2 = 1.39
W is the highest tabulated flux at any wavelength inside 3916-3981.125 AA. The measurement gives 11.44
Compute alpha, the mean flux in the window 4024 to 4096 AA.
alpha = 12.5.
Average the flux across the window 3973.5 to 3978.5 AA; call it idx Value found 9.48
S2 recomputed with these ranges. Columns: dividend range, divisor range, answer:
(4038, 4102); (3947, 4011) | 1.24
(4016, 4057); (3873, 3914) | 1.42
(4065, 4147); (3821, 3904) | 1.45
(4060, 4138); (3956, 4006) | 1.23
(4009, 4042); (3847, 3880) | 1.38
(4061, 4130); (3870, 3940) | 1.36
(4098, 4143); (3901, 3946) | 1.33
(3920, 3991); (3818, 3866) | 1.12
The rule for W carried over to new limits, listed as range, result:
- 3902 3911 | 10.99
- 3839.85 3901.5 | 11.62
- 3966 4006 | 12.8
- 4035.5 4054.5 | 14.55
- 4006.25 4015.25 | 12.72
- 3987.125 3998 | 12.75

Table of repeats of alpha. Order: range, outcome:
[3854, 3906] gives 9.78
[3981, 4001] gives 11.7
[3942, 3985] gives 9.37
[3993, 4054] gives 12.7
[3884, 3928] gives 10.1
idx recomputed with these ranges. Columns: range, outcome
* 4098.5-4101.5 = 10.9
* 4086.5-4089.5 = 12.5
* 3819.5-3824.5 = 9.02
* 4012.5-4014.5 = 12.7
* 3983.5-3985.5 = 10.9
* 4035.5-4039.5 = 13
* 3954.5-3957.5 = 11.1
